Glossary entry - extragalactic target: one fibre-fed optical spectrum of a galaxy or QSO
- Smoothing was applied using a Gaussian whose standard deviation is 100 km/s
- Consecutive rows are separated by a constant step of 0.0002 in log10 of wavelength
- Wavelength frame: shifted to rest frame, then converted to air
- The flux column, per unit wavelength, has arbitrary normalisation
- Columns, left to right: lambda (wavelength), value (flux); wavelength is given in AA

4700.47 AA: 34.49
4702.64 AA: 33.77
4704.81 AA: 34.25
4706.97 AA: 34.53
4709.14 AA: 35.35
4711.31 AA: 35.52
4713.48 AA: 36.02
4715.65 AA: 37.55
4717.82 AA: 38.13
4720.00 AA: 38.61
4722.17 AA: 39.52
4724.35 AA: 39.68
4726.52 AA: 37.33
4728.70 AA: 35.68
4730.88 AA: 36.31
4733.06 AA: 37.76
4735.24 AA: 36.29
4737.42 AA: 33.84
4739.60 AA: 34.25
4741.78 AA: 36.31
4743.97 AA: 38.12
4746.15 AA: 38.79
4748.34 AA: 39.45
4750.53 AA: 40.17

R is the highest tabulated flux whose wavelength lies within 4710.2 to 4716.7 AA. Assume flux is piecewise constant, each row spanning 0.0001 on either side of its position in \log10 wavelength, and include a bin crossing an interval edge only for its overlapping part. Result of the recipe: 37.55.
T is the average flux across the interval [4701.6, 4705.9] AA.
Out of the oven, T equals 34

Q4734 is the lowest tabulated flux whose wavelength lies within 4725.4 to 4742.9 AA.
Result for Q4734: 33.84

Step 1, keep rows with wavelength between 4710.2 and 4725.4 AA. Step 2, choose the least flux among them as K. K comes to 35.52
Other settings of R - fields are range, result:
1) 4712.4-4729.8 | 39.68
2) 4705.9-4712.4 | 35.52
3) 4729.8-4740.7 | 37.76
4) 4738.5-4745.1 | 38.12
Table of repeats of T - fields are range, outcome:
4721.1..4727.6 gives 38.9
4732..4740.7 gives 35.6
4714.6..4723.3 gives 38.4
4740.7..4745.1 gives 37.2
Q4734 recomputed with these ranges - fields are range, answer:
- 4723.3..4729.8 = 35.68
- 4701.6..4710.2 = 33.77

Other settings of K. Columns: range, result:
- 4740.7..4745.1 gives 36.31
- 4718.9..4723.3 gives 38.61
